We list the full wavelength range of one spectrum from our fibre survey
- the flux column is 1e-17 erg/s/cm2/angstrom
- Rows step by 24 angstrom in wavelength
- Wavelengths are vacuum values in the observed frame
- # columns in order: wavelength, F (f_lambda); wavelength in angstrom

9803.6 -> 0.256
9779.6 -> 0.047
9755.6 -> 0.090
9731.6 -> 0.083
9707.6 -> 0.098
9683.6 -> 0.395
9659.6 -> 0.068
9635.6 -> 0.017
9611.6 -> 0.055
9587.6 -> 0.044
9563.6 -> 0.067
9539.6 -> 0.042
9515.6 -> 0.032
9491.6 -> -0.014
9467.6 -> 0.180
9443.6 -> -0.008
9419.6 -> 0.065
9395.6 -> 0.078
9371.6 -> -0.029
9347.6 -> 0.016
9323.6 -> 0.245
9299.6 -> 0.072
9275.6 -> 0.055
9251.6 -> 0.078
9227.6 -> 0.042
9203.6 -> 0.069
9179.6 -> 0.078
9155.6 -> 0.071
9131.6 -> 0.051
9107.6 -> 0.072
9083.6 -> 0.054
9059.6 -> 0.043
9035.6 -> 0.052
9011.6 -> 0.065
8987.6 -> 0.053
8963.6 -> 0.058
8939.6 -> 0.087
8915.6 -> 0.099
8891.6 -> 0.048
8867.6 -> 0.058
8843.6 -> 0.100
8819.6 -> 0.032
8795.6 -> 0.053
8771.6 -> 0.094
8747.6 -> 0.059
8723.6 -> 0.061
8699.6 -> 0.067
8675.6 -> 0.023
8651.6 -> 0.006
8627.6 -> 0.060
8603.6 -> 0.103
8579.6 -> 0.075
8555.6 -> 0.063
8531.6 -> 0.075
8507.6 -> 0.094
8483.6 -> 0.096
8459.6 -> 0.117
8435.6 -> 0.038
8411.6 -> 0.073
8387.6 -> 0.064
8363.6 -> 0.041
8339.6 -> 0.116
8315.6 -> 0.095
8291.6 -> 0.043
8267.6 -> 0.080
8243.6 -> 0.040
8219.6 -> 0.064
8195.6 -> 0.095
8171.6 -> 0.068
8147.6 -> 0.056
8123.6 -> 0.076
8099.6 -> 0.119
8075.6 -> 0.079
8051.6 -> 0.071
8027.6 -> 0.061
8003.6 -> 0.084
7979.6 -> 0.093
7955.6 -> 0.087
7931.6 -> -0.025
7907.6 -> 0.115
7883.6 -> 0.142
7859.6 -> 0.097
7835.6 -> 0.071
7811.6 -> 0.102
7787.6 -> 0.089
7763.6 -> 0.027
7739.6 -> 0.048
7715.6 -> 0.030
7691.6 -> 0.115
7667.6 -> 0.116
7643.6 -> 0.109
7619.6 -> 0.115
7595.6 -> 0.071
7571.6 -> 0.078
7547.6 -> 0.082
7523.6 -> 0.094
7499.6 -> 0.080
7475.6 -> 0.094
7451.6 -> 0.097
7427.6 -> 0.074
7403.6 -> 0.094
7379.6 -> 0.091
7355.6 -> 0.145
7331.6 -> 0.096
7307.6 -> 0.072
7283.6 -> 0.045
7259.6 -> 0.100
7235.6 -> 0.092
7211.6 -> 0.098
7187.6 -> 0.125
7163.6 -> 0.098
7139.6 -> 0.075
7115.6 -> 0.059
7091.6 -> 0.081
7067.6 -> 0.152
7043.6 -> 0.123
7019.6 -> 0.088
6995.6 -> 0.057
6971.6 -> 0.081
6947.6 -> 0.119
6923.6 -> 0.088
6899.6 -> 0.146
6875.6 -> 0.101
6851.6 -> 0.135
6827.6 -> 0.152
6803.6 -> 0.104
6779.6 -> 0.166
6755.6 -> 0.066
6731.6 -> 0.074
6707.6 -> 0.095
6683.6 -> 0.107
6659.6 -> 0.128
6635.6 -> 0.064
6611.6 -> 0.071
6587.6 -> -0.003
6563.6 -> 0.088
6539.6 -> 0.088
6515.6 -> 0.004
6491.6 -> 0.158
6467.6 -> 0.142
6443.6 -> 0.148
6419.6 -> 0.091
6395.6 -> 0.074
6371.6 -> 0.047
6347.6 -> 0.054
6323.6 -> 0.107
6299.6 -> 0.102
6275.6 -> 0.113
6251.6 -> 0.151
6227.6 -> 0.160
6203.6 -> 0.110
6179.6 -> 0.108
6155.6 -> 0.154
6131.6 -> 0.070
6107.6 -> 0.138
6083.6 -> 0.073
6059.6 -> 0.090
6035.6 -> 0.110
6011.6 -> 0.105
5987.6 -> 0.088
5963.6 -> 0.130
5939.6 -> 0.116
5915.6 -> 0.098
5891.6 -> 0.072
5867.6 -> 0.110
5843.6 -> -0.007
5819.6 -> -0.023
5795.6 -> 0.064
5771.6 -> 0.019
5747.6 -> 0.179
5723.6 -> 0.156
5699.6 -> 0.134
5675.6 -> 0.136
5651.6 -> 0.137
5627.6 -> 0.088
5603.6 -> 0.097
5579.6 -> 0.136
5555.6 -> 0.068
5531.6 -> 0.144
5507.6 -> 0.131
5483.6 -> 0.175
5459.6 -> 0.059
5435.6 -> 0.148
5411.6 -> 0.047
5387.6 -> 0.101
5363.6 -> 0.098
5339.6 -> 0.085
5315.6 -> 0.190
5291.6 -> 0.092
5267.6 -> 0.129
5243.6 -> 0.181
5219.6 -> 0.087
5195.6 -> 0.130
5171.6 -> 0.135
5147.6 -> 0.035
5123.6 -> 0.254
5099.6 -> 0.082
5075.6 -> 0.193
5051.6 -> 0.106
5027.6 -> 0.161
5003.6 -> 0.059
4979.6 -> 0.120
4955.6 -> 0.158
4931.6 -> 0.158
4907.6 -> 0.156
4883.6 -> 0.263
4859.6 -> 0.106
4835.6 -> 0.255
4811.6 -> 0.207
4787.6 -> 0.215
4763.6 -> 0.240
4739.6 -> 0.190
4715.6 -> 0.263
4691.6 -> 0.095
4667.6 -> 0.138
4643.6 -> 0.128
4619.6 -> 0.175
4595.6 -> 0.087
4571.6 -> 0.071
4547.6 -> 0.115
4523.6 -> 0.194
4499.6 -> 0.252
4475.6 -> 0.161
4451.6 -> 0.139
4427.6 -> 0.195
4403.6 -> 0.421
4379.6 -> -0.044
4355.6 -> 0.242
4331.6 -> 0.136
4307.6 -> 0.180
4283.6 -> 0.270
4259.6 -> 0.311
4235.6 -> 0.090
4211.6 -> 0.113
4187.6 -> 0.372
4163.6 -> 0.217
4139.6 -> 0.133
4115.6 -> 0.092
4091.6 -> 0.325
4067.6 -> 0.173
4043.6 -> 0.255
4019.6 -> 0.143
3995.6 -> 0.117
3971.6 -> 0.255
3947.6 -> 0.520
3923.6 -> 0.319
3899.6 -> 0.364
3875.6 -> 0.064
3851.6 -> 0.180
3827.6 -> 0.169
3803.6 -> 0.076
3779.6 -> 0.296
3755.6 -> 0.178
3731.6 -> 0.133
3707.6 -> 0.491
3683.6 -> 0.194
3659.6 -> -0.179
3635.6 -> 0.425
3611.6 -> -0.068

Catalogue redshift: 1.596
